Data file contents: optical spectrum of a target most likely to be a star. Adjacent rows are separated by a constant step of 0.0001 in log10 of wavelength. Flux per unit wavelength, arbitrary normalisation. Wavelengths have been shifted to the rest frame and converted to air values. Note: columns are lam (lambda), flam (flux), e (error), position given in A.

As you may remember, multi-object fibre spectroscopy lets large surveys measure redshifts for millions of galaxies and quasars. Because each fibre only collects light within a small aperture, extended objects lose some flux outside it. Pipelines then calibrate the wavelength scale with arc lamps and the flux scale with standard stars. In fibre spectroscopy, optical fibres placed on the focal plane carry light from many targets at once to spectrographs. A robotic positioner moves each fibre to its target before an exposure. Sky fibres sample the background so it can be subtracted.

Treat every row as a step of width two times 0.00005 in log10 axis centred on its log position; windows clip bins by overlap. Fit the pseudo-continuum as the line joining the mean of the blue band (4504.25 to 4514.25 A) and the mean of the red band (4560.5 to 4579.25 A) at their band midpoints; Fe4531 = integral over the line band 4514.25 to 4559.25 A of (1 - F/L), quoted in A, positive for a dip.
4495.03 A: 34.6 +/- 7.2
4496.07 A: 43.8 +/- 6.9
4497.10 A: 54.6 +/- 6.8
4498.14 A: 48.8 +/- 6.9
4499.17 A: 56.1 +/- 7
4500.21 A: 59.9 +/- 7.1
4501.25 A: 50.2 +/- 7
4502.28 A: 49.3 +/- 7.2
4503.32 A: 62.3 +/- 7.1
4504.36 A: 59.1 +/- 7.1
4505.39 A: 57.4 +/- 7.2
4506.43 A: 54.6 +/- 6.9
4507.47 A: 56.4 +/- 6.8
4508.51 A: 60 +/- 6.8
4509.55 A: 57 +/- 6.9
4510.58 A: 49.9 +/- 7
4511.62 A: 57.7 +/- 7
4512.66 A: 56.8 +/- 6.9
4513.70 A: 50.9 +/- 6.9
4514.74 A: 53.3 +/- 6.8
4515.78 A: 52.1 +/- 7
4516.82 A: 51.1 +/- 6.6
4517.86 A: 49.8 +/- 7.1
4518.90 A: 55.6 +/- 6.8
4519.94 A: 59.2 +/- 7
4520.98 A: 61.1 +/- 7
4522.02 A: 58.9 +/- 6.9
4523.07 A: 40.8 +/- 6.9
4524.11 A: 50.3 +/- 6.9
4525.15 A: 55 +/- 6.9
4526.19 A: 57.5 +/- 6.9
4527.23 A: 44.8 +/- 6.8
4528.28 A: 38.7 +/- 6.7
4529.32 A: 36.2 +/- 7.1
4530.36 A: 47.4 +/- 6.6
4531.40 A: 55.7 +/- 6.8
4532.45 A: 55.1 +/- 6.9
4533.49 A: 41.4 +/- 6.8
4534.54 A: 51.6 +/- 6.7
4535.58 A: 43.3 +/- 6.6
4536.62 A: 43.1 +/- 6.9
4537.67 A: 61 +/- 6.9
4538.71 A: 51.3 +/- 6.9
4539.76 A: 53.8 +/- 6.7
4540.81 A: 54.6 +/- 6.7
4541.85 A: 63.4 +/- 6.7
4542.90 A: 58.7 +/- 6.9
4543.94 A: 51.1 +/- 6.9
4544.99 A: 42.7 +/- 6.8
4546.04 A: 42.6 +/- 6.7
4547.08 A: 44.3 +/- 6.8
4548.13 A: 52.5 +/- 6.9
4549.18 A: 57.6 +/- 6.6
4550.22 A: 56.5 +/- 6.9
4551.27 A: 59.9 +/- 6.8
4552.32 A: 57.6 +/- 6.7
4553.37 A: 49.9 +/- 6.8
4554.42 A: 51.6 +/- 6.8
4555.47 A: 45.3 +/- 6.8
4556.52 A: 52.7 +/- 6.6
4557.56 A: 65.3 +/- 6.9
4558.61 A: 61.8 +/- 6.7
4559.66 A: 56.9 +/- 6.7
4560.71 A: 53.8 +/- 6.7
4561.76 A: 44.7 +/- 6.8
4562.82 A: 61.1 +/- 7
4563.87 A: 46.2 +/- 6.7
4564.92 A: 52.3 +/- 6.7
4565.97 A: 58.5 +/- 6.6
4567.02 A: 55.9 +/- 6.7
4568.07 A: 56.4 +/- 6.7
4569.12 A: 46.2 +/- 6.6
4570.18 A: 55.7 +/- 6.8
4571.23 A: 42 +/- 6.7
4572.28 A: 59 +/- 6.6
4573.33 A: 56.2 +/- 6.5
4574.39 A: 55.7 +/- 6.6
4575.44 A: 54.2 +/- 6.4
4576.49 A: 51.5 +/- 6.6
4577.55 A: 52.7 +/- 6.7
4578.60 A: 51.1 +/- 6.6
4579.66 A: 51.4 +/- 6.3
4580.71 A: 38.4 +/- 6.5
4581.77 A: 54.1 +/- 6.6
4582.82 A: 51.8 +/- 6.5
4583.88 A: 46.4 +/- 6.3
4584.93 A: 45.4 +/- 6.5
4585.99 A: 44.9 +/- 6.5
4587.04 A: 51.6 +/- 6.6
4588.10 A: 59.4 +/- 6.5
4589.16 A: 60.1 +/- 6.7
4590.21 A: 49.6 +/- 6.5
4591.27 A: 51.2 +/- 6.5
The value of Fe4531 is 2.1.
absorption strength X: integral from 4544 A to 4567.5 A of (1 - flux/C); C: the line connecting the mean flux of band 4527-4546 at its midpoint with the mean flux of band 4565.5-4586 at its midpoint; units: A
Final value -1.2 A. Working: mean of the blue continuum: 49.5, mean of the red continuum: 51.5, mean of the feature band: 53.1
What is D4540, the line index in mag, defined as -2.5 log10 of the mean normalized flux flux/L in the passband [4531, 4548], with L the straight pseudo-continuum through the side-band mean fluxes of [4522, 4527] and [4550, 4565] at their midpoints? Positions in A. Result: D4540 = 0.04 mag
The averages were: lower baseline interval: 51.4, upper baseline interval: 54.4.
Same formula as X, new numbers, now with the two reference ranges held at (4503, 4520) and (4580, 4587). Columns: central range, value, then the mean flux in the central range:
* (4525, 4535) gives 0.97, 48.1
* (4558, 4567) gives -0.89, 54.6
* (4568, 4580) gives -1.03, 52.5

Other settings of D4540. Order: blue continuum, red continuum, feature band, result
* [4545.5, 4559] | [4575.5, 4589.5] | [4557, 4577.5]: -0.04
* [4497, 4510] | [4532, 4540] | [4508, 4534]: 0.02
